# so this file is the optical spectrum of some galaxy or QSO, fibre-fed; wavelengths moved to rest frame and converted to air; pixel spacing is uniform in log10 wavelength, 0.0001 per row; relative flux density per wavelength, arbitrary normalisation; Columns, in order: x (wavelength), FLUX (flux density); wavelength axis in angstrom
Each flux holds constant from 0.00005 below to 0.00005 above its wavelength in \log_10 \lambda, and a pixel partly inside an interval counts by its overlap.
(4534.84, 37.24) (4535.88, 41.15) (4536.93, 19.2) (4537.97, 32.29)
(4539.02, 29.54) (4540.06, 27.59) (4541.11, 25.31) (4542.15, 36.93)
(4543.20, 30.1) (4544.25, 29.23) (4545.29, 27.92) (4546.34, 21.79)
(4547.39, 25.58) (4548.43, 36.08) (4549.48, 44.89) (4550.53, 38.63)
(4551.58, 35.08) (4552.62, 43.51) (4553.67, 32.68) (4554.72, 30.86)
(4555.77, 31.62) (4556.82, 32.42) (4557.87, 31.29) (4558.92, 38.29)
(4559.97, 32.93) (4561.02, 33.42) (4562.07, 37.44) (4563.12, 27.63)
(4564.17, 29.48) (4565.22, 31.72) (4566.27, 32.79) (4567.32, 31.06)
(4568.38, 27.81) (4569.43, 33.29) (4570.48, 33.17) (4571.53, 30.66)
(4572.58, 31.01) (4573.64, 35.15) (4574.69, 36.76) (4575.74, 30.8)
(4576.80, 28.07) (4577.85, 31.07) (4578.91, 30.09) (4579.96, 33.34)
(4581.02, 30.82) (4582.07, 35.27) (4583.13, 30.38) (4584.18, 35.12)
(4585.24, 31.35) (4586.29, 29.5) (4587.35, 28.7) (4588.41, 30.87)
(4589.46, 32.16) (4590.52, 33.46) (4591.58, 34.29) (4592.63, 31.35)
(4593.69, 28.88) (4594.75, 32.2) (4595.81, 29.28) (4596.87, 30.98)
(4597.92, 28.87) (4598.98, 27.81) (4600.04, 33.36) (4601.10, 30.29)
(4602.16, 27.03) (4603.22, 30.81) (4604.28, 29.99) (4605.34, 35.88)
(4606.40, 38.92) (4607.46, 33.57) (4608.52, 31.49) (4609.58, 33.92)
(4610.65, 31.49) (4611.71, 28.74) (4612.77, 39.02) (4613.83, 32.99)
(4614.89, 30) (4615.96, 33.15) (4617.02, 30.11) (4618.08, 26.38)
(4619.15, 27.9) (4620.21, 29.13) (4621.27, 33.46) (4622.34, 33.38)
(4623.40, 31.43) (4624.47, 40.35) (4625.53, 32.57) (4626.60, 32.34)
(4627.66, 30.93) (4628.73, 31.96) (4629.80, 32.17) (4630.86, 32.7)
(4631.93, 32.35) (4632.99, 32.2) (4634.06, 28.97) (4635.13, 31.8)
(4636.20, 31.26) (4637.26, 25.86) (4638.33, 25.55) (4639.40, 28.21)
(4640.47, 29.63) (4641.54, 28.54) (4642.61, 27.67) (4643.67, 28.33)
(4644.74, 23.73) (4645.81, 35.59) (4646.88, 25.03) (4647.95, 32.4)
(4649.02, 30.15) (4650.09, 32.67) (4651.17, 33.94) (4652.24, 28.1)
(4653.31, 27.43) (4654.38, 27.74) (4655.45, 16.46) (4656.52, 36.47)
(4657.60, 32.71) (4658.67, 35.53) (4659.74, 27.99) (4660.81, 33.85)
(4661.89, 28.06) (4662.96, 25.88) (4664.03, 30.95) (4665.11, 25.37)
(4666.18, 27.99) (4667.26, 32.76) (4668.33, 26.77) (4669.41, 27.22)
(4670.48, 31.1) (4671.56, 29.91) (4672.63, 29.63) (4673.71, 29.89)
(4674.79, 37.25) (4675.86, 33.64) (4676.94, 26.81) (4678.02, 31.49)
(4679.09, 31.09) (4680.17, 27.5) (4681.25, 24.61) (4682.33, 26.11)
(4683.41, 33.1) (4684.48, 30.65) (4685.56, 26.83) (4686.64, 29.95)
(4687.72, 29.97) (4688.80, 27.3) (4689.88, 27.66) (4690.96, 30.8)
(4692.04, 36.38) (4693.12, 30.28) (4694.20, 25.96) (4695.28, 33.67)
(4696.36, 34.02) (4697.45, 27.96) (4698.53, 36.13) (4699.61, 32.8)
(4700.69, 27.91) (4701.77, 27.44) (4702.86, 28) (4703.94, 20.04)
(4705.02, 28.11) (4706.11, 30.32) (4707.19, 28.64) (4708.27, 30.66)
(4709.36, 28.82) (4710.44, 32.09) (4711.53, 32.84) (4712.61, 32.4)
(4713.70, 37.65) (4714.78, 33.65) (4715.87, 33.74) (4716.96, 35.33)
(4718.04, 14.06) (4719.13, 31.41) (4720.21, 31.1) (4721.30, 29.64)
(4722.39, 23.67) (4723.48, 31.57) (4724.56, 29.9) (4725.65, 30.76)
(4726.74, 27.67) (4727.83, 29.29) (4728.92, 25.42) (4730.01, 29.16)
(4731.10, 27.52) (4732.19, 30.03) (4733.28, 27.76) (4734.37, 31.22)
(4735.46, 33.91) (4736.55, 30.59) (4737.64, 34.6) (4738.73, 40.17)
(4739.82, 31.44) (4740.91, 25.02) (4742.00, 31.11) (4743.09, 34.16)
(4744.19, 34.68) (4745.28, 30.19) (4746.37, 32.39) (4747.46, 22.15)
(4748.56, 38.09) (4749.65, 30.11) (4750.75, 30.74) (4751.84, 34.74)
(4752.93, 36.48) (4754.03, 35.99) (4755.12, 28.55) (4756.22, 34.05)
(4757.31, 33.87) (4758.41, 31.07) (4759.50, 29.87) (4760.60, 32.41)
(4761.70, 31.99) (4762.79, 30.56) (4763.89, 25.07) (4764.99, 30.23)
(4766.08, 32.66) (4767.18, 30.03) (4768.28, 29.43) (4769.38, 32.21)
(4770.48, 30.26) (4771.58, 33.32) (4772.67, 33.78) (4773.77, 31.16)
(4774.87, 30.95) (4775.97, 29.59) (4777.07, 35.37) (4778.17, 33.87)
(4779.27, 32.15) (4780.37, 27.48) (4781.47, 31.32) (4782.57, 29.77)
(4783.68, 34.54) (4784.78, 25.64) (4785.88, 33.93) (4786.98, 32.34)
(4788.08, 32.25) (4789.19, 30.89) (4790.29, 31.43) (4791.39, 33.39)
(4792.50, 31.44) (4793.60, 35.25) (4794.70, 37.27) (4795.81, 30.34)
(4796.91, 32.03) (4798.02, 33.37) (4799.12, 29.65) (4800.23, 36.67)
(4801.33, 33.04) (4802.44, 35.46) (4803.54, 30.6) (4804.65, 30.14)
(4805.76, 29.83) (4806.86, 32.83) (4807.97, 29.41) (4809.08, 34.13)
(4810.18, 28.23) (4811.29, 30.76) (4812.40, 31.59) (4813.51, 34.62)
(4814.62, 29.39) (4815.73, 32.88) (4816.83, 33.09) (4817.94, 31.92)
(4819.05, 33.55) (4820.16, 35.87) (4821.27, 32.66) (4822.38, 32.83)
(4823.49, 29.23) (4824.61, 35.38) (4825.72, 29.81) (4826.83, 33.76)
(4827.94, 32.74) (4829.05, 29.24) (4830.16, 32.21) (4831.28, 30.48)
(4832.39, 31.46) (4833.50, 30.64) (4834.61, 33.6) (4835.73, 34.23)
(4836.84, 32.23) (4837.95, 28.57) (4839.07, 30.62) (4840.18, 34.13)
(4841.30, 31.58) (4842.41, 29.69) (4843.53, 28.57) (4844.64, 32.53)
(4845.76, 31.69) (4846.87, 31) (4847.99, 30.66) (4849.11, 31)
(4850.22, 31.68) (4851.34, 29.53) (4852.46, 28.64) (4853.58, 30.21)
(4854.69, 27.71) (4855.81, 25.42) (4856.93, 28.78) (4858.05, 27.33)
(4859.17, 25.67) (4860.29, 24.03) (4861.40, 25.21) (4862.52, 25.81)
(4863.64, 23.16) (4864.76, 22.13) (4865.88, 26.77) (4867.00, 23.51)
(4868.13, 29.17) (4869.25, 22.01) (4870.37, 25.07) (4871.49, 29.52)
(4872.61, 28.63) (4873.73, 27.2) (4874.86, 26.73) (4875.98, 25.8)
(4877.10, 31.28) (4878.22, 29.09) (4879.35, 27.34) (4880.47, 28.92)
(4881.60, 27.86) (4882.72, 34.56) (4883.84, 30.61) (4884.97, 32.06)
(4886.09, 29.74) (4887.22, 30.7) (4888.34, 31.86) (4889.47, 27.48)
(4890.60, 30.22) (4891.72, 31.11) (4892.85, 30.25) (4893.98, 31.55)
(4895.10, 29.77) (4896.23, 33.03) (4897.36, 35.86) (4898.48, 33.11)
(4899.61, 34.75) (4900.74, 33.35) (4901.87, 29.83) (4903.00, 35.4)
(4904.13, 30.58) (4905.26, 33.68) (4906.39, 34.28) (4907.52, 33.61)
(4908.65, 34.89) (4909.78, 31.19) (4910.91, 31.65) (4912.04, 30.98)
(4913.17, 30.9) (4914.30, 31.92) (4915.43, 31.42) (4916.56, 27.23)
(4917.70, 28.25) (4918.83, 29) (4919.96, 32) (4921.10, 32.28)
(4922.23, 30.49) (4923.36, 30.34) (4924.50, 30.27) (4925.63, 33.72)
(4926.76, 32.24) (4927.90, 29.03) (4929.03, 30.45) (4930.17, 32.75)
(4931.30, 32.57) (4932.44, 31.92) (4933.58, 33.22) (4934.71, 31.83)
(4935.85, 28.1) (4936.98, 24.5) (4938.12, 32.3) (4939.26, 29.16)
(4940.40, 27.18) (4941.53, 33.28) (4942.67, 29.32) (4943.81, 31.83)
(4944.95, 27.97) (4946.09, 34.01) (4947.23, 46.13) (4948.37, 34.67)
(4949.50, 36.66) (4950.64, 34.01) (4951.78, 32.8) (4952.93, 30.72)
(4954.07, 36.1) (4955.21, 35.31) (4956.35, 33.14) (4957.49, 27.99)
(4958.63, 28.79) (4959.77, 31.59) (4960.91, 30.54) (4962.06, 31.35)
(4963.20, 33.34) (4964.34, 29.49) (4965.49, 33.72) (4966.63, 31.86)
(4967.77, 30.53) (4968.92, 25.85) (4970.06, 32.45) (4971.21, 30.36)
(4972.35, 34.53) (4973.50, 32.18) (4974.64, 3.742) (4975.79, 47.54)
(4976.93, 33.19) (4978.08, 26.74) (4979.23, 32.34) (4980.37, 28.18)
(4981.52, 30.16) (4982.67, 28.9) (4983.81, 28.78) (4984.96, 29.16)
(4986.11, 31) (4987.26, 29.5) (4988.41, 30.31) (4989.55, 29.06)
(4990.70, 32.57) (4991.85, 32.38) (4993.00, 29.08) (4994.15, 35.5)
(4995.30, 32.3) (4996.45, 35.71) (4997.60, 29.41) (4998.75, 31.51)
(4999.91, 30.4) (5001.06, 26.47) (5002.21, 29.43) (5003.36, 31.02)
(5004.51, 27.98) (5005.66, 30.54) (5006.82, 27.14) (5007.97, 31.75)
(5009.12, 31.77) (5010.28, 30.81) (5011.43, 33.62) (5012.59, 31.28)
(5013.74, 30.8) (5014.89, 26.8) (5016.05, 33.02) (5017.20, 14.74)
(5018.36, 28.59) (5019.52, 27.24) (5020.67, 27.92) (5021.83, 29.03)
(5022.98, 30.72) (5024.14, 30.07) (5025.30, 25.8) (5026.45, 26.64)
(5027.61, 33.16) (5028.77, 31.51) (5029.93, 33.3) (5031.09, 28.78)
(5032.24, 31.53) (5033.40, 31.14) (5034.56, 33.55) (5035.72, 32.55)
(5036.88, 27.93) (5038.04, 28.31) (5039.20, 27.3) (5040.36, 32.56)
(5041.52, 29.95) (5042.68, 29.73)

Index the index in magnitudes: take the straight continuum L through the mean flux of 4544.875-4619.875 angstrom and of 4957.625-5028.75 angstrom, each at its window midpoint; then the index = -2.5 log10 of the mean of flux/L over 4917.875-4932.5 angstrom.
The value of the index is -0.03 mag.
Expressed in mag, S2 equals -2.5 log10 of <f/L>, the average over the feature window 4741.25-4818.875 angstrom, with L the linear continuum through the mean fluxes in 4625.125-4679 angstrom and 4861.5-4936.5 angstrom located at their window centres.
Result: -0.06 mag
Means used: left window 30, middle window 31.9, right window 30.2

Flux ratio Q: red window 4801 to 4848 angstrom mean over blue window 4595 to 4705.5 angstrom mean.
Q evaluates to 1.0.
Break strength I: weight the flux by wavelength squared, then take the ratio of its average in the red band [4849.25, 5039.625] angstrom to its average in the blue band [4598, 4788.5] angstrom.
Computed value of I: 1.1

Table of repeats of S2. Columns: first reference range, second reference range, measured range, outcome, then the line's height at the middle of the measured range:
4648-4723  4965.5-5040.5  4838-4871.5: 0.07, 29.9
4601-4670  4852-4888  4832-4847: -0.13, 27.9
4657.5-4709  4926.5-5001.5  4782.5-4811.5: -0.06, 30.3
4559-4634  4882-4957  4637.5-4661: 0.09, 31.9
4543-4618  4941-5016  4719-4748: 0.05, 31.7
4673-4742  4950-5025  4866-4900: 0.03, 30.3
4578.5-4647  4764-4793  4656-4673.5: 0.04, 31.3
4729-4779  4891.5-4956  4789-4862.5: 0.02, 31.8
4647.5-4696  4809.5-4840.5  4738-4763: -0.04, 30.9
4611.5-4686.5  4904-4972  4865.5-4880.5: 0.15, 31.3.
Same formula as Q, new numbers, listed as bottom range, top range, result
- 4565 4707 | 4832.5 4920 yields 0.98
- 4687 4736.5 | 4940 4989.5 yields 1.05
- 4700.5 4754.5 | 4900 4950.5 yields 1.04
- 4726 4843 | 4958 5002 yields 0.96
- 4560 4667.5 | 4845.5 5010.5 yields 0.98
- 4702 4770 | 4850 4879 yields 0.88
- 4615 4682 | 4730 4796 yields 1.05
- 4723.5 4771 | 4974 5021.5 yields 0.96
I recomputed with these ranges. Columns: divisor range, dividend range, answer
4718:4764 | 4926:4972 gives 1.12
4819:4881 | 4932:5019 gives 1.10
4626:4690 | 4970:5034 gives 1.16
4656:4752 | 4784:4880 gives 1.06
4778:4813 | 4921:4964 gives 1.06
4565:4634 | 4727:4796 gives 1.06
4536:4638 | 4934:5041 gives 1.14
